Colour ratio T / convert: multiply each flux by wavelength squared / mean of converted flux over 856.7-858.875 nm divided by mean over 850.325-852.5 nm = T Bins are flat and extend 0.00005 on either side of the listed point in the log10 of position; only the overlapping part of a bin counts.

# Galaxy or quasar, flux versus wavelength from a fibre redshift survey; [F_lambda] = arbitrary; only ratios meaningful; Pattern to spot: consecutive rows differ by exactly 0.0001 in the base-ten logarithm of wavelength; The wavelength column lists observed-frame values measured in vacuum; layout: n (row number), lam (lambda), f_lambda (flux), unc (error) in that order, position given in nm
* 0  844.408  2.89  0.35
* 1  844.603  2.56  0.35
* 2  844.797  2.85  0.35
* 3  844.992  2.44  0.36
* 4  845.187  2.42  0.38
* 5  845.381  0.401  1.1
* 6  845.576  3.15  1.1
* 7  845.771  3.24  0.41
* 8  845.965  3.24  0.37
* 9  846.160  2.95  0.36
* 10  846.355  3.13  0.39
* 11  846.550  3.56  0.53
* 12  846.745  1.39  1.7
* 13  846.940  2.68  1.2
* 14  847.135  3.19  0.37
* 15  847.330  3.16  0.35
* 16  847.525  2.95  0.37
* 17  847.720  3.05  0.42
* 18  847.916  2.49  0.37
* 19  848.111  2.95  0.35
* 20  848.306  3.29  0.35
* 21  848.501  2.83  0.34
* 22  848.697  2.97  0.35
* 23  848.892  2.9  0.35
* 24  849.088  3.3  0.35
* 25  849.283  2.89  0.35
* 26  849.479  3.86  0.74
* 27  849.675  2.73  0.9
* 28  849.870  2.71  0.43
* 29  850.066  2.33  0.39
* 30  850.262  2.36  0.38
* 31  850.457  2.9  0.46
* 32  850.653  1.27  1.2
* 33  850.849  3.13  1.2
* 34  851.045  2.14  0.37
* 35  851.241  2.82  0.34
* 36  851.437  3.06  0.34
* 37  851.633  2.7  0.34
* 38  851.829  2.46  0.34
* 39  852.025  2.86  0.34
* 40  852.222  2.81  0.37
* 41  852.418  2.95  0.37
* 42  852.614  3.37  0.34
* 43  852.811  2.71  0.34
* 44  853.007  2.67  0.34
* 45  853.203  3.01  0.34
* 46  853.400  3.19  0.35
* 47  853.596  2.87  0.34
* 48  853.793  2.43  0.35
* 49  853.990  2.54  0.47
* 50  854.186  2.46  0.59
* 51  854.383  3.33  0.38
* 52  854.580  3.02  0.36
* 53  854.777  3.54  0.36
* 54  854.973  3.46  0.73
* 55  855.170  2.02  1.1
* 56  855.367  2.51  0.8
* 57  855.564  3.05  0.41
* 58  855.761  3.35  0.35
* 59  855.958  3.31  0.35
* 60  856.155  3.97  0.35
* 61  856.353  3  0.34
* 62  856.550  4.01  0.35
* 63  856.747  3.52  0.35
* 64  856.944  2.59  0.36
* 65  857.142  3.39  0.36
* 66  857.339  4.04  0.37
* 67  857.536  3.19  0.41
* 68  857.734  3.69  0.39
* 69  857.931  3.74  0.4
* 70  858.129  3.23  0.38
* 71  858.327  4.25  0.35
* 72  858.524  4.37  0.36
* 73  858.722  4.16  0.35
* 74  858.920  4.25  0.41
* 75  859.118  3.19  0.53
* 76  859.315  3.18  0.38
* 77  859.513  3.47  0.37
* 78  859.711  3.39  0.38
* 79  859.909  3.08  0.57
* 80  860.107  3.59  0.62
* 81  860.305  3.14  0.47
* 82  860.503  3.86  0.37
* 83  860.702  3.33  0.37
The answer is 1.4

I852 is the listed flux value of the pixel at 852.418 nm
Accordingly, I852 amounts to 2.95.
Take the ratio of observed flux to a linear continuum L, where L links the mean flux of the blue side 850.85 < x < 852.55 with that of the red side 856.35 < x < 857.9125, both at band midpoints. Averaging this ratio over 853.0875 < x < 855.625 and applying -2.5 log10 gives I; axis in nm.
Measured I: 0.08 mag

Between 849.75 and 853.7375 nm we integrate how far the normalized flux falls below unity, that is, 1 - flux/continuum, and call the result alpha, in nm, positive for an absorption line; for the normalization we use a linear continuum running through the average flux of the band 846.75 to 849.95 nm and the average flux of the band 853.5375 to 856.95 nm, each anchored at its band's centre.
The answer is 0.39 nm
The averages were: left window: 2.95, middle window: 2.71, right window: 3.07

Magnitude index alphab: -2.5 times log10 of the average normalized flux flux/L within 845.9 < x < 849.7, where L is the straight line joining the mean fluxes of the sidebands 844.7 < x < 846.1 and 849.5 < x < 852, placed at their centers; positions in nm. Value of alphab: -0.16 mag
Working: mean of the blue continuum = 2.55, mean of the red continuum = 2.6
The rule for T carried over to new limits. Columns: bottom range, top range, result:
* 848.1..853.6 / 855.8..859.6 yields 1.30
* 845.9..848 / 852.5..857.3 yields 1.08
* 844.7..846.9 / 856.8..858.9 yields 1.45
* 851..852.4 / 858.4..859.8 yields 1.39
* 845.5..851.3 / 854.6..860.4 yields 1.23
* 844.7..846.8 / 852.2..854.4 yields 1.10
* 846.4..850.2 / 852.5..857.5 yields 1.08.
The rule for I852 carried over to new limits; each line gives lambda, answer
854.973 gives 3.46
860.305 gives 3.14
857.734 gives 3.69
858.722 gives 4.16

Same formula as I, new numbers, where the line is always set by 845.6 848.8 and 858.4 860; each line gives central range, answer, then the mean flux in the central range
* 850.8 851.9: 0.18 mag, 2.71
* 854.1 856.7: 0.09 mag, 3.17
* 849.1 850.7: 0.15 mag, 2.71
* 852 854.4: 0.16 mag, 2.85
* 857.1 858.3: -0.01 mag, 3.6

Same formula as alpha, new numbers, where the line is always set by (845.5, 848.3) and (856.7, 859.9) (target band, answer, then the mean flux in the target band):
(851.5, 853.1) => 0.212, 2.82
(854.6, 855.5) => 0.133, 2.9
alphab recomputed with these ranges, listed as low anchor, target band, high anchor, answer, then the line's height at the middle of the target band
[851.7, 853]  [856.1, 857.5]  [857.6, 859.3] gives 0.02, 3.55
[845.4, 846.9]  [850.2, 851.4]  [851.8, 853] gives 0.16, 2.85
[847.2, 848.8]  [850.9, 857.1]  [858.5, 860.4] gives 0.11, 3.27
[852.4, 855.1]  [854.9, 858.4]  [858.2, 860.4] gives -0.01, 3.31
